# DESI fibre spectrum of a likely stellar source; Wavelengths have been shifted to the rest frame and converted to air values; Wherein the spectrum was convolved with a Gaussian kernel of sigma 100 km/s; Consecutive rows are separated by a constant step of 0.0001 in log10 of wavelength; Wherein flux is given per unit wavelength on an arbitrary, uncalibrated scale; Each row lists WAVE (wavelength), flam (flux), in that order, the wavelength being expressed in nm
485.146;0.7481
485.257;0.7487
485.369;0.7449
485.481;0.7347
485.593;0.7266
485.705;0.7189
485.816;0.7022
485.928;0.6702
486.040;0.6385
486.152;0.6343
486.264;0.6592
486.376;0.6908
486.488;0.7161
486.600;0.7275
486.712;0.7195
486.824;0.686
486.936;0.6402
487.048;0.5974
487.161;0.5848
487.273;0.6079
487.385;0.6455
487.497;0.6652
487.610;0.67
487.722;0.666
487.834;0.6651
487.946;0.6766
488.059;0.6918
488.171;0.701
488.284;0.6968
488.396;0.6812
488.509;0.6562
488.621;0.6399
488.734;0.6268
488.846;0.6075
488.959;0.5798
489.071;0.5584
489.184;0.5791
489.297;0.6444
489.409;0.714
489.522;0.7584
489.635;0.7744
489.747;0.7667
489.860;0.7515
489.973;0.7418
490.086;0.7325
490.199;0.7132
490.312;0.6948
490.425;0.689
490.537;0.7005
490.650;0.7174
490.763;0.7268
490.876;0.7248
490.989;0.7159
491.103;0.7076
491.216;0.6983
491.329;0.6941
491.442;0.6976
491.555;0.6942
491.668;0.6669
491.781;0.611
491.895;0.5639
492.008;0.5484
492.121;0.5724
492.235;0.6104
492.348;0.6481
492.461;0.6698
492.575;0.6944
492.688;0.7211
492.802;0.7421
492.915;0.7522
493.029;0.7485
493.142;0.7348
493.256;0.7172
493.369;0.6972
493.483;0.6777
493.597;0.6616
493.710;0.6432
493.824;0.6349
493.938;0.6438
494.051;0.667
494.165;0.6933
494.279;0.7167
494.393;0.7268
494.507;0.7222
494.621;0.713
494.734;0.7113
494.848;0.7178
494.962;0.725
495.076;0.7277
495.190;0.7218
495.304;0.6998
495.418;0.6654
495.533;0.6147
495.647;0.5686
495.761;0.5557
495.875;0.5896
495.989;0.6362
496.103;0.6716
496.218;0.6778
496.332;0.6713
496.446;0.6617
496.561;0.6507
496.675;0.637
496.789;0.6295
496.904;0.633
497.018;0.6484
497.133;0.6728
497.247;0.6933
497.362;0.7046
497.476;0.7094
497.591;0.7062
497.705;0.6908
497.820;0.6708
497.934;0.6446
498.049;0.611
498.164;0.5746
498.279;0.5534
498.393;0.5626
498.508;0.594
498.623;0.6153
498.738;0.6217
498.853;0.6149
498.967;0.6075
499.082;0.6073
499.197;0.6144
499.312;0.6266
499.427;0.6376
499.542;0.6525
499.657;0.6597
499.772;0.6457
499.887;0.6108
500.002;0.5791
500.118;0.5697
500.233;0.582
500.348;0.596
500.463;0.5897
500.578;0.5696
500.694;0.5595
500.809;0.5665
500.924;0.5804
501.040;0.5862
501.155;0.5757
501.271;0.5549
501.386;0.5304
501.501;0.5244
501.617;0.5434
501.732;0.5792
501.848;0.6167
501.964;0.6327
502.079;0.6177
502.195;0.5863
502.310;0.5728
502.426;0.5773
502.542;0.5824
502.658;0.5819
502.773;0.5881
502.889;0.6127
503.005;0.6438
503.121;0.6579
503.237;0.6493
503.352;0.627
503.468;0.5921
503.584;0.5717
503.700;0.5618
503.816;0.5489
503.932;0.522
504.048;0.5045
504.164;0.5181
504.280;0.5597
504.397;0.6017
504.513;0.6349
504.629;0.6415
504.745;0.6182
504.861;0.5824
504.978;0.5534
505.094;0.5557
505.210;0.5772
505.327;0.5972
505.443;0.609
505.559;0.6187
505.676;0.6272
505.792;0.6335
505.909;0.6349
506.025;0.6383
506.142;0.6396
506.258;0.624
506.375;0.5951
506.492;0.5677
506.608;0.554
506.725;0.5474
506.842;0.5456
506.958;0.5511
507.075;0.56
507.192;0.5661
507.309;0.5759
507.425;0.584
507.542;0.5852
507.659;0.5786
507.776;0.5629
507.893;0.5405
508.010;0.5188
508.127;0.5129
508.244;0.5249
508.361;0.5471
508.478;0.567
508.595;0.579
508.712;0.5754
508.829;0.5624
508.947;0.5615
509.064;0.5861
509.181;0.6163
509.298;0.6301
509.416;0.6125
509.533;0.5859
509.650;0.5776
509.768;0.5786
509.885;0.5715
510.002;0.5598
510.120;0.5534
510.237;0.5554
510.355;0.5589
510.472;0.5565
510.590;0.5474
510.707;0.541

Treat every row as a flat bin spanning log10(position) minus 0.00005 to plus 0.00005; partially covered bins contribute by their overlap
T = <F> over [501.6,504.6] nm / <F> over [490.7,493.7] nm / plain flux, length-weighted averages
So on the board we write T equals 0.87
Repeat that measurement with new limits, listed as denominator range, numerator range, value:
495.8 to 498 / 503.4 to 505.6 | 0.87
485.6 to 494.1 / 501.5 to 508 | 0.87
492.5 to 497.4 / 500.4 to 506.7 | 0.87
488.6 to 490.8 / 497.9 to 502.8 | 0.86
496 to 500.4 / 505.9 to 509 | 0.90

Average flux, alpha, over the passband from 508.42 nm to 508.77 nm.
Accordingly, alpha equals 0.574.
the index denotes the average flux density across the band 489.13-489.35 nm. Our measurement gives 0.611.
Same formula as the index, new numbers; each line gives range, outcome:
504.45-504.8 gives 0.632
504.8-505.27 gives 0.567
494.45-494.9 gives 0.717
